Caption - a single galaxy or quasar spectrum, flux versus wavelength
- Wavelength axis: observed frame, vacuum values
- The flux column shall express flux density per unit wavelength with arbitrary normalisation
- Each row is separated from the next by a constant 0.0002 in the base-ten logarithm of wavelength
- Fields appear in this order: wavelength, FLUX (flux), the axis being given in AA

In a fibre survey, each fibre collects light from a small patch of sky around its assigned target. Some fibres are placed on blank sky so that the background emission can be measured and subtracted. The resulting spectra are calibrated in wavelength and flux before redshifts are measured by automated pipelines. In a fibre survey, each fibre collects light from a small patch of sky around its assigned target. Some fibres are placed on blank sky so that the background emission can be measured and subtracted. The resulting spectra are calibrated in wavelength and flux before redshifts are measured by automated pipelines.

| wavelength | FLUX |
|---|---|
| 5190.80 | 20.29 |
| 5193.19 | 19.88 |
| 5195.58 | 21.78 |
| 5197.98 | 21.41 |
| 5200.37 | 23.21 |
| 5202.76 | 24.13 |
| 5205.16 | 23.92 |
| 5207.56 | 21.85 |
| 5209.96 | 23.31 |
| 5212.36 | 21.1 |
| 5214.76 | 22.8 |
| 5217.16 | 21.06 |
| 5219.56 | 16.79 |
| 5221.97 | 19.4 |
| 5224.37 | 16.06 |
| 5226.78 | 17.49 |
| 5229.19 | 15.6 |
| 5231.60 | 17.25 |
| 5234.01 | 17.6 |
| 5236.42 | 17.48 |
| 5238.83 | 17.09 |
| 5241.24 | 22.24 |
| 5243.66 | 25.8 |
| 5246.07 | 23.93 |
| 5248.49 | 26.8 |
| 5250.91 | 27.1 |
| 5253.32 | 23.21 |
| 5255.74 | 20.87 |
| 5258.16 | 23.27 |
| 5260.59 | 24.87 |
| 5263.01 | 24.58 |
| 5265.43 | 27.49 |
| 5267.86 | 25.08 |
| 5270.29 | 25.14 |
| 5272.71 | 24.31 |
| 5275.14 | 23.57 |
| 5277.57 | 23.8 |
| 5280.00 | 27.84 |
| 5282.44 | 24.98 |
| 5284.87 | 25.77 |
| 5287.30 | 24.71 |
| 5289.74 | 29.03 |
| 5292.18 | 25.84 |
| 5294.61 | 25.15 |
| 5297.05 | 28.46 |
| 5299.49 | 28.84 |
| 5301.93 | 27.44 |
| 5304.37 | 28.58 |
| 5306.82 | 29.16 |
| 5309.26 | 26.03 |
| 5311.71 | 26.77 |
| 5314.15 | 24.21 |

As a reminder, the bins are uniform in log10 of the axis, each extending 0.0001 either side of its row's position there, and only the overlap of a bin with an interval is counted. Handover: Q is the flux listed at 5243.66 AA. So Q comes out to 25.8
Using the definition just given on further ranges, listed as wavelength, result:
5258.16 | 23.27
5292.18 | 25.84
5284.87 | 25.77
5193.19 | 19.88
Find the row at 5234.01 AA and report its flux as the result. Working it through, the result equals 17.6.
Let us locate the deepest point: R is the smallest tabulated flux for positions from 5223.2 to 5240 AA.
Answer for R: 15.6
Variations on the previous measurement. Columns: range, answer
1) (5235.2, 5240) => 17.09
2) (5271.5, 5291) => 23.57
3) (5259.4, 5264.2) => 24.58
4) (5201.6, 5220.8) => 16.79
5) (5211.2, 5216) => 21.1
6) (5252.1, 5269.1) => 20.87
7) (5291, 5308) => 25.15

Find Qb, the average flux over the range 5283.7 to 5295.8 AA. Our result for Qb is 26.1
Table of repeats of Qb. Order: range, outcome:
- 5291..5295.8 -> 25.5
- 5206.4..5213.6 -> 22.1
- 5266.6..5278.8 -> 24.4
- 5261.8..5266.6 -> 26.1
